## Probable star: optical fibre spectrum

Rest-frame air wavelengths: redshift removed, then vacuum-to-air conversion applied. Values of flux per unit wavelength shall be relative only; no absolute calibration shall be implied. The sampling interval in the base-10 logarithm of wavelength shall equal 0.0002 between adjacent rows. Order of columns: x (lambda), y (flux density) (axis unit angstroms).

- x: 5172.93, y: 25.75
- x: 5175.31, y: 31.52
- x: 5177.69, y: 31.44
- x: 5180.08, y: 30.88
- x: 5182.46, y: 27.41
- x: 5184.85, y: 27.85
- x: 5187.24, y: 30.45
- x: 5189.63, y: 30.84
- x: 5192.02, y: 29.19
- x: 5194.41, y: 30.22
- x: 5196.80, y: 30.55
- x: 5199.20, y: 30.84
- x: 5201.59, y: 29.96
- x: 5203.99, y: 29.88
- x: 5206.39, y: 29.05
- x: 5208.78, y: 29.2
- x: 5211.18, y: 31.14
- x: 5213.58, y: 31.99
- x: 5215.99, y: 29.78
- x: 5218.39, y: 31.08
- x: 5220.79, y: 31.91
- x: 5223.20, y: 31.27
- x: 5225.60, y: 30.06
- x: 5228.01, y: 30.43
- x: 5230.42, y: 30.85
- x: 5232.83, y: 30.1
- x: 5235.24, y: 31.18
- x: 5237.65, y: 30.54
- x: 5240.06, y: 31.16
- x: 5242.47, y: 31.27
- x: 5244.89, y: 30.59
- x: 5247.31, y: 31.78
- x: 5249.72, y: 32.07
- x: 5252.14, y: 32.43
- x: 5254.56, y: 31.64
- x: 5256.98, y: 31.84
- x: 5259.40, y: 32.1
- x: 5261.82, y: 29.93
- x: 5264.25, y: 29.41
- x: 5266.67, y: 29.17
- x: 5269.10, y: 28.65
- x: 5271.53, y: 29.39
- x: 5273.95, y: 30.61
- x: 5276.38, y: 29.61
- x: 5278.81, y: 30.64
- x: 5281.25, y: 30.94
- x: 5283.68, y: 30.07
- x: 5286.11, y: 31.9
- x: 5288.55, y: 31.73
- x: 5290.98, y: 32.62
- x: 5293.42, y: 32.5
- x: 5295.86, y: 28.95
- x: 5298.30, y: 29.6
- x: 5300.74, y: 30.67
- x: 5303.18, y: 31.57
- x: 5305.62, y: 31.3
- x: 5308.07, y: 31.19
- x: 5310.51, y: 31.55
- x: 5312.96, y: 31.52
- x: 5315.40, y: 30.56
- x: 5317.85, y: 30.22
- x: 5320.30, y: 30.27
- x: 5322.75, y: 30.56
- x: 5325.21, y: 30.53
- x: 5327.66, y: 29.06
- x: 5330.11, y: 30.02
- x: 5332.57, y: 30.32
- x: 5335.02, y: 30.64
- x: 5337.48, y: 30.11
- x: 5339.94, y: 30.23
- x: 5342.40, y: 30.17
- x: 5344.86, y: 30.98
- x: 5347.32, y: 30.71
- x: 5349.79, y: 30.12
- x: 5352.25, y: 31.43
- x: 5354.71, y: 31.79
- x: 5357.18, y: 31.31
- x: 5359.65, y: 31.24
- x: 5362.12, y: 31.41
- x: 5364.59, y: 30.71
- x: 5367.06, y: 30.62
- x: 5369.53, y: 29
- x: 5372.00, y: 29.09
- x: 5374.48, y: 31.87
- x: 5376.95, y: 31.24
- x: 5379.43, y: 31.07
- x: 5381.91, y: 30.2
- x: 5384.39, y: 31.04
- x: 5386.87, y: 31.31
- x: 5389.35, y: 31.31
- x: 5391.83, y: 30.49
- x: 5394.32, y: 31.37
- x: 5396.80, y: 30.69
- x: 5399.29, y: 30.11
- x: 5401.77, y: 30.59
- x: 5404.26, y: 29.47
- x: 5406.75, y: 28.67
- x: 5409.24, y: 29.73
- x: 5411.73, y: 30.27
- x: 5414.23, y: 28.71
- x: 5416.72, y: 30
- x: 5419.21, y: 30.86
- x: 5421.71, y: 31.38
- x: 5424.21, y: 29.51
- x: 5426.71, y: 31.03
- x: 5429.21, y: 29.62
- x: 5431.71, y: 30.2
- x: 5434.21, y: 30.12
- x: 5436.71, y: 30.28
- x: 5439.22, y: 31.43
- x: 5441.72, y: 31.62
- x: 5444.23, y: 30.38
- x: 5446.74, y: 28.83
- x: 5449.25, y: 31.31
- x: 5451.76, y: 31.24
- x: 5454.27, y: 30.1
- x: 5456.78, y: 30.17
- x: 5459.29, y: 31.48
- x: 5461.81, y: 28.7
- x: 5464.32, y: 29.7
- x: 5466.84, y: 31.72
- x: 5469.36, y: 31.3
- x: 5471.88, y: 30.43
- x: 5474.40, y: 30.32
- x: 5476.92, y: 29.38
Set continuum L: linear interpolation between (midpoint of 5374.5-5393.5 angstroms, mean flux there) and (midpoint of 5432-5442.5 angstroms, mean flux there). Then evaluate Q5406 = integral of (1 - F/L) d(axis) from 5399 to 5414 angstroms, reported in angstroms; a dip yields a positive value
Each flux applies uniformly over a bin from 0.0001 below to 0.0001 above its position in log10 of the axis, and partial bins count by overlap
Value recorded 0.58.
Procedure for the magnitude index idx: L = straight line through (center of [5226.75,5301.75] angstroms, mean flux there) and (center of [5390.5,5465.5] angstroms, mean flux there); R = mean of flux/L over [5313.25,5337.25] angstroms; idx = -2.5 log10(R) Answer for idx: 0.01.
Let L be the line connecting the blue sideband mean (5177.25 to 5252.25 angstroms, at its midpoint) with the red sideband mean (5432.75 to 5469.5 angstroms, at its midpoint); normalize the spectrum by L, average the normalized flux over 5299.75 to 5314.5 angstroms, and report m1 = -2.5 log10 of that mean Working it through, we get -0.03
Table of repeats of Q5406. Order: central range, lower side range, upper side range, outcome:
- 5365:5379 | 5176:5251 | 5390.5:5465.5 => 0.0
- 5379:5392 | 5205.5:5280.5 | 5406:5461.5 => -0.2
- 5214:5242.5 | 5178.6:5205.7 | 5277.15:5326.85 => -0.6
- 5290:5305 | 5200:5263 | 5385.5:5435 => -0.1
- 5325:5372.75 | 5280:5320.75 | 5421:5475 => 0.6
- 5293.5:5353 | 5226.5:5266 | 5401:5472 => 0.4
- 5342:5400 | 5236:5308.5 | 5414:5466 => -0.5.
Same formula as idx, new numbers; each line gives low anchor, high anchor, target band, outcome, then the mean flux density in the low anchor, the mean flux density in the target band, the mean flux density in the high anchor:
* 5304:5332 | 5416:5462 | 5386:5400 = -0.01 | 30.6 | 30.9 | 30.5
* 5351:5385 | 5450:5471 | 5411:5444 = 0.01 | 30.9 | 30.4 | 30.6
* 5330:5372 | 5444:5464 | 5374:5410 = 0.00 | 30.6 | 30.6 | 30.3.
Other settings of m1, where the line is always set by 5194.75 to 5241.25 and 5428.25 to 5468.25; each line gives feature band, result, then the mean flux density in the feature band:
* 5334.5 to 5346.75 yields 0.00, 30.4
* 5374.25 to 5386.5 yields -0.02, 31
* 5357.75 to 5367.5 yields -0.02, 31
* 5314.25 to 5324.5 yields 0.00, 30.4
